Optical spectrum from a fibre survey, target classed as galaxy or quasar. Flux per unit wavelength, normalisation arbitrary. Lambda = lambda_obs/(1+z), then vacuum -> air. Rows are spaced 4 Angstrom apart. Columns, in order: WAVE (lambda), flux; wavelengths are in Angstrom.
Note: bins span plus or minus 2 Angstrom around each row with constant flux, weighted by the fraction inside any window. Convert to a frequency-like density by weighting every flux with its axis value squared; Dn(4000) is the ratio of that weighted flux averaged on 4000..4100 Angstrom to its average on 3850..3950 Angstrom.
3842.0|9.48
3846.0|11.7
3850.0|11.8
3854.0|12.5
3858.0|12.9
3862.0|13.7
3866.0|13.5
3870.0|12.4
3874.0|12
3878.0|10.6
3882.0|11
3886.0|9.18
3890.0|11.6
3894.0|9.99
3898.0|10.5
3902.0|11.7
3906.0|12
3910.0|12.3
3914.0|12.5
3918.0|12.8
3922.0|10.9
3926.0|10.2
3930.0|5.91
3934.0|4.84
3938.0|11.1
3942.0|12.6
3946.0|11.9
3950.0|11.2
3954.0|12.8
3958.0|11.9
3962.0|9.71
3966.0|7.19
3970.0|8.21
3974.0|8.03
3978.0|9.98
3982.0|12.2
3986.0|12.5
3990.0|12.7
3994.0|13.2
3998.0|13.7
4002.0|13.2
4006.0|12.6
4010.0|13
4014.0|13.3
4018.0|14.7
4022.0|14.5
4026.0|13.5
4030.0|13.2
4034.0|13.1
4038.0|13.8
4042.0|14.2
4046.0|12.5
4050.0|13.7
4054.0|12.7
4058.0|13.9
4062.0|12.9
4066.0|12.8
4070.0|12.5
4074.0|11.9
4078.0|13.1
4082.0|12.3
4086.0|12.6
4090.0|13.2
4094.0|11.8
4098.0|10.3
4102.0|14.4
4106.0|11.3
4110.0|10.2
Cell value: 1.3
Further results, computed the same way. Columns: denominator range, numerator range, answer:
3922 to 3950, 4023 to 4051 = 1.47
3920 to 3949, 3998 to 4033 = 1.45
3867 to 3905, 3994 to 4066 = 1.30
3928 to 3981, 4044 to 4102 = 1.38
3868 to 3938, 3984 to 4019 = 1.30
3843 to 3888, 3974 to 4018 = 1.13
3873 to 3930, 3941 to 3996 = 1.03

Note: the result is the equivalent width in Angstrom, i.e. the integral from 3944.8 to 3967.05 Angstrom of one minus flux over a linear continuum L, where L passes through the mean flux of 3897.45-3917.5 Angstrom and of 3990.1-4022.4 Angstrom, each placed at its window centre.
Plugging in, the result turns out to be 3.1 Angstrom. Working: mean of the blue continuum 12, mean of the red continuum 13.4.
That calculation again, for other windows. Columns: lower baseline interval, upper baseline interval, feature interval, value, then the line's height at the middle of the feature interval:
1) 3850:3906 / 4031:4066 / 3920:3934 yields 4.3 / 12.1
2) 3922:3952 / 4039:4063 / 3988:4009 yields -2.5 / 11.7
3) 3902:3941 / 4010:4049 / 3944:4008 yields 3.9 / 12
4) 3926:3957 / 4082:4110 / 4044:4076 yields -3.3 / 11.7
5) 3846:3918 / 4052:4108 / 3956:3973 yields 4.1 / 12.1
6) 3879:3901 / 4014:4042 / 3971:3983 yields 2.7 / 12.6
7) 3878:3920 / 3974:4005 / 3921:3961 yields 4.9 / 11.7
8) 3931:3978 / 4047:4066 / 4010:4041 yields -3.9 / 12.2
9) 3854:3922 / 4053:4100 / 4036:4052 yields -1.5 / 12.4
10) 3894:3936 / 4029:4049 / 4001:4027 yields -1.6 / 12.8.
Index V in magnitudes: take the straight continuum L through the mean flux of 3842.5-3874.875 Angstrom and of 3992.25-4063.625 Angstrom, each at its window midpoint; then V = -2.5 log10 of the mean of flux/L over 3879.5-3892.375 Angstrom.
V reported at 0.19 mag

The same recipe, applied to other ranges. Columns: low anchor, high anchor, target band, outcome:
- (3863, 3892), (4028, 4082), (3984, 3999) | -0.039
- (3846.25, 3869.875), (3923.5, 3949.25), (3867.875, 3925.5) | -0.024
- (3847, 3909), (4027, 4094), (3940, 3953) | 0.020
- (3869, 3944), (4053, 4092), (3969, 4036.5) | -0.051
